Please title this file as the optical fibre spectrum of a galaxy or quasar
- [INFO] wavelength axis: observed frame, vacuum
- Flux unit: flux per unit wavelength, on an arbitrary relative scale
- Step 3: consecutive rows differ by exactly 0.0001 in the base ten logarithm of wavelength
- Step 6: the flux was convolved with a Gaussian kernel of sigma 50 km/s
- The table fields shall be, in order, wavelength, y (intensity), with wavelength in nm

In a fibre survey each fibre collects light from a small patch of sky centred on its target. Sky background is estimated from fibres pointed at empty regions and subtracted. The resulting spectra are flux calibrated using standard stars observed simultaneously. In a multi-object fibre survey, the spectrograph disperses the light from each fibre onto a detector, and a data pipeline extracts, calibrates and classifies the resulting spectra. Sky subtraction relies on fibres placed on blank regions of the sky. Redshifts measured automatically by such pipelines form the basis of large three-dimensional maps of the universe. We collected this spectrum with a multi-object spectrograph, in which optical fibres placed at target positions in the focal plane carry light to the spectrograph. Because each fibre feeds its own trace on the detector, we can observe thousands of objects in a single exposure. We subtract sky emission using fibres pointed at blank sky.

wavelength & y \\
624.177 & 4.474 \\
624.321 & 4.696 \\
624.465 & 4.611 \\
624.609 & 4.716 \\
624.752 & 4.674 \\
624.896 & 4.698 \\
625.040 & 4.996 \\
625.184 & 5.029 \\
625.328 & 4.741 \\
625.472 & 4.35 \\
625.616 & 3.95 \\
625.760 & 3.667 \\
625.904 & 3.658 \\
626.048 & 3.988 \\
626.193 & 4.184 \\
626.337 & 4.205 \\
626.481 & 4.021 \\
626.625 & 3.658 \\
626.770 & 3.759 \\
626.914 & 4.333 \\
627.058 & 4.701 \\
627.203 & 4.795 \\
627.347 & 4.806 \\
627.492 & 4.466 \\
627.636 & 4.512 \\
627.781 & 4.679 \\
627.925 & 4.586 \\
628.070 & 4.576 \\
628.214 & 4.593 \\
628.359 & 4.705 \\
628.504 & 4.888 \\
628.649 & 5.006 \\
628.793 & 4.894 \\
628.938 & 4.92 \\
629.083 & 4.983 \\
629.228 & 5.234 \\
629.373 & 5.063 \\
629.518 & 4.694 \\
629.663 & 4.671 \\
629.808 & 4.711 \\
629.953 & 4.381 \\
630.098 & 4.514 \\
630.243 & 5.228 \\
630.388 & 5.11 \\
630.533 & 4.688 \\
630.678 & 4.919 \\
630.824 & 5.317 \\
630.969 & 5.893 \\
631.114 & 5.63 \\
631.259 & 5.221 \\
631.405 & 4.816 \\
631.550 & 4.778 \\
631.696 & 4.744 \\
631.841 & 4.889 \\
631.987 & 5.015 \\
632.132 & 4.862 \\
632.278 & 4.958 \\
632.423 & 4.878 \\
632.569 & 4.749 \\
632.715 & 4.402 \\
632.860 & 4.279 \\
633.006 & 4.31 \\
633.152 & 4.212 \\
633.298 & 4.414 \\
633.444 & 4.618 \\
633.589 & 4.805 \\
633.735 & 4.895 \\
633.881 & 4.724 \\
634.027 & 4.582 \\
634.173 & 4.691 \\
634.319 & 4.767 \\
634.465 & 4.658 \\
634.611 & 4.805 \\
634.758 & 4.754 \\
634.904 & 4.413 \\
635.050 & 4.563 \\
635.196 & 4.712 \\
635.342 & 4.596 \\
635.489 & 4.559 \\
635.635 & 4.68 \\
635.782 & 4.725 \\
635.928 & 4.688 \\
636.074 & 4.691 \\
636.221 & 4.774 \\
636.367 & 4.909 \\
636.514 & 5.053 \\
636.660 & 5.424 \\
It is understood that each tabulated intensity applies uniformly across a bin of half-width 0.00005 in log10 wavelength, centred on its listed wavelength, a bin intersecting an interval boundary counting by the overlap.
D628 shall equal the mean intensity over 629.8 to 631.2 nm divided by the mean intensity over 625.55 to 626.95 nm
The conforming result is 1.29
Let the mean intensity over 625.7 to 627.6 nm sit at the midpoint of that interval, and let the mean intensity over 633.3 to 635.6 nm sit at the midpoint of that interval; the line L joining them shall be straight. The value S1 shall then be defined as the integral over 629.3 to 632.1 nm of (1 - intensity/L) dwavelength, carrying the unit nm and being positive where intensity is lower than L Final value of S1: -0.33 nm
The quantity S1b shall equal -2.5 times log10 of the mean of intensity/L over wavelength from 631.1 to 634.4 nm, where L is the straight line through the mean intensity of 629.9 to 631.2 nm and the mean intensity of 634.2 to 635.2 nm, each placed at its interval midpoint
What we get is 0.030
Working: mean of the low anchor 5.09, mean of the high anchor 4.67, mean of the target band 4.73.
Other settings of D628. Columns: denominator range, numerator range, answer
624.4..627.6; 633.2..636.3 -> 1.07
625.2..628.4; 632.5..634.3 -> 1.06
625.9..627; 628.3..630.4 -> 1.21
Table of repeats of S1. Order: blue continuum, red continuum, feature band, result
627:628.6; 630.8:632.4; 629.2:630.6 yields 0.024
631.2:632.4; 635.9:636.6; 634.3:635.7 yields 0.063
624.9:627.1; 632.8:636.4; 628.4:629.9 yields -0.179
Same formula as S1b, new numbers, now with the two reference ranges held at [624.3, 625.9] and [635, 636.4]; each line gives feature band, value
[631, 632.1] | -0.10 mag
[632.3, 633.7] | 0.02 mag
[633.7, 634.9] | -0.01 mag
